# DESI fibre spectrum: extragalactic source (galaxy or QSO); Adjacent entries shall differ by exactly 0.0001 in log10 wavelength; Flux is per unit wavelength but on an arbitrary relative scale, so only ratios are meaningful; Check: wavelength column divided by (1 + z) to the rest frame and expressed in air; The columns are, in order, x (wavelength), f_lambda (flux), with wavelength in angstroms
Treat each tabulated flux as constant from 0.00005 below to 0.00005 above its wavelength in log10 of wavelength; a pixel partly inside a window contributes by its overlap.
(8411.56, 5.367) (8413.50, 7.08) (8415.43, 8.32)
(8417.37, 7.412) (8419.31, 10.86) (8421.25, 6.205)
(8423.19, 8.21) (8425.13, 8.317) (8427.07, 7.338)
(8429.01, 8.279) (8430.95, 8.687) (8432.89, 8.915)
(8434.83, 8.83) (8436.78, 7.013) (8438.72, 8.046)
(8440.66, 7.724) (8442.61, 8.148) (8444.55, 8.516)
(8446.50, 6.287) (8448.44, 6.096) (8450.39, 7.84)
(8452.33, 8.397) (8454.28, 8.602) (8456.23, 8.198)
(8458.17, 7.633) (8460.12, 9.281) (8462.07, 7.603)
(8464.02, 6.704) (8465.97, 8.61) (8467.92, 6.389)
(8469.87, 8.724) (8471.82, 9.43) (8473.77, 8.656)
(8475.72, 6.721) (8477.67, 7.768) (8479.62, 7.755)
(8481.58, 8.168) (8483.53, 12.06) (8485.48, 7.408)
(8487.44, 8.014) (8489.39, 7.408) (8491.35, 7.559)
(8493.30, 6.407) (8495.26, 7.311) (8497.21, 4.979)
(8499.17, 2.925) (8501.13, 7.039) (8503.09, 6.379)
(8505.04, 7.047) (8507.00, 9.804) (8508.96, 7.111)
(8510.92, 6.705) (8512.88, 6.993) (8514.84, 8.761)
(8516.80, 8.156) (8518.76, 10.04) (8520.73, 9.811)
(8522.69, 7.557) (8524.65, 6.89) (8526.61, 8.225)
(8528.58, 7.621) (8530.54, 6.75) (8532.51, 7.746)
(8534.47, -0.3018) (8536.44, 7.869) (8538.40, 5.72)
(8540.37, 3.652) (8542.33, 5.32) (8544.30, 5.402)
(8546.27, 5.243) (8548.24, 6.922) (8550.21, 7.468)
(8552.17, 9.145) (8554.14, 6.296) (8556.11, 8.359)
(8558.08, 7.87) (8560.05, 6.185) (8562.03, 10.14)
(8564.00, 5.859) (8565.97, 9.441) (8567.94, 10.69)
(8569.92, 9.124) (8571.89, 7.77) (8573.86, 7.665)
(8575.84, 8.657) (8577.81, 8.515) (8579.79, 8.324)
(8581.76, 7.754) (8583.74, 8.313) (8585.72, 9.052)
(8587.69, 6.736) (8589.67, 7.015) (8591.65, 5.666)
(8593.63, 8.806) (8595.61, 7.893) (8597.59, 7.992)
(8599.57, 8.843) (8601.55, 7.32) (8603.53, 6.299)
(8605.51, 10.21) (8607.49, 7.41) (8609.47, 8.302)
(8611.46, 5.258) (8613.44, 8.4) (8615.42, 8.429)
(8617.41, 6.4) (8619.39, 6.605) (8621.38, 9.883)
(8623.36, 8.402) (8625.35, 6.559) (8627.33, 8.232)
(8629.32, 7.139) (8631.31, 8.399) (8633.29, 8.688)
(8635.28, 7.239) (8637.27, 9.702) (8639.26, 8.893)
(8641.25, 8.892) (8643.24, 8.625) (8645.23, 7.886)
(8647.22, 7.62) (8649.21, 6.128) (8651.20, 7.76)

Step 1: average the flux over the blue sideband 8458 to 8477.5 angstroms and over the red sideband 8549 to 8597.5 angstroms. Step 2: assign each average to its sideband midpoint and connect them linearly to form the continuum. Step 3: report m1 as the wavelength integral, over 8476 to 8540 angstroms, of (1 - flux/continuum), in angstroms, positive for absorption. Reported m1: 5.89 angstroms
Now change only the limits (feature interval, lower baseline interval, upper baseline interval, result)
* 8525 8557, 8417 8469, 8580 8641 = 6.3 angstroms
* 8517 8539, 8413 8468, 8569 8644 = 2.3 angstroms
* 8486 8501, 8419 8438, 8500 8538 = 2.3 angstroms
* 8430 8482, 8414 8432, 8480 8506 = -1.9 angstroms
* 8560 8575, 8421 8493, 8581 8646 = -1.1 angstroms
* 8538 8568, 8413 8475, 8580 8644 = 3.5 angstroms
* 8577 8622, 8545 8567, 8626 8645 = 1.1 angstroms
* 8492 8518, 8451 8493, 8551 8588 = 3.9 angstroms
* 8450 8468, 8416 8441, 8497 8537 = -0.5 angstroms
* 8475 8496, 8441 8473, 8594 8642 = 0.1 angstroms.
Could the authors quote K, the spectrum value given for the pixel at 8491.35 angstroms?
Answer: 7.559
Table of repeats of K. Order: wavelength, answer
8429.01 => 8.279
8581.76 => 7.754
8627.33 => 8.232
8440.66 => 7.724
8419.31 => 10.86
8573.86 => 7.665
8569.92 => 9.124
